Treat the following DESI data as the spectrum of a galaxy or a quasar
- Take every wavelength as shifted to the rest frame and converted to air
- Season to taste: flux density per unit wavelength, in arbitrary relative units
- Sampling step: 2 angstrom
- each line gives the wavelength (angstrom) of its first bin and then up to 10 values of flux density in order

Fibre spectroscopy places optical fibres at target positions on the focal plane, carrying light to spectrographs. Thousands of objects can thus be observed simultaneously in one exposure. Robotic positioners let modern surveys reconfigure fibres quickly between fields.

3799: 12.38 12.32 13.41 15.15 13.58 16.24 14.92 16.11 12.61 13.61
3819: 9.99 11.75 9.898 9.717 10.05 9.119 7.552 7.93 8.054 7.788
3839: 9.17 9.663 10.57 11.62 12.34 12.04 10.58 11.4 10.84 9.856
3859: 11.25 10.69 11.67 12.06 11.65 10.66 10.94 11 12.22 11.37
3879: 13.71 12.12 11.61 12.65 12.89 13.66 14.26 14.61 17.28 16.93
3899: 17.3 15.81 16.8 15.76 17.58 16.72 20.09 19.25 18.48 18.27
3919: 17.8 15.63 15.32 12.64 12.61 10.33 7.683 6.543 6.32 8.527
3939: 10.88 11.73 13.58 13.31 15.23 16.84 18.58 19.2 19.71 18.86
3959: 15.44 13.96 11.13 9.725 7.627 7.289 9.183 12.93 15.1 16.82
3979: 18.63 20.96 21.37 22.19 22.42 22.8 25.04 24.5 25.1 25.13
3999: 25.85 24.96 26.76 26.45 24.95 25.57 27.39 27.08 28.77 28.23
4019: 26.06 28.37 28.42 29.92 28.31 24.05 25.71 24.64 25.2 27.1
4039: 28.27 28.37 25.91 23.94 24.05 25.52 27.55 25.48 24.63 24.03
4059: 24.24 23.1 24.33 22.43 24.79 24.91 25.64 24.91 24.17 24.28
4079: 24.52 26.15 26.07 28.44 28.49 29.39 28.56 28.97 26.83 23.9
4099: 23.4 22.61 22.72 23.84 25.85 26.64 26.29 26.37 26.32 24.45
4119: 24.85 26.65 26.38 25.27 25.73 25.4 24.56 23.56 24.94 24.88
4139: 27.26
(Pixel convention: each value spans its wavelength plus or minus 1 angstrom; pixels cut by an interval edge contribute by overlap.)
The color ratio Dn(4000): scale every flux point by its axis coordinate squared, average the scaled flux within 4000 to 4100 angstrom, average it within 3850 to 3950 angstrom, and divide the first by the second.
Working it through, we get 2.11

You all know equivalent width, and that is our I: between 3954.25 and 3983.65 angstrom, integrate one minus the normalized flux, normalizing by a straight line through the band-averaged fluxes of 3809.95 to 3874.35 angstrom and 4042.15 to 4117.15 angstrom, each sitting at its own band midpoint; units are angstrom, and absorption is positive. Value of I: 6.58 angstrom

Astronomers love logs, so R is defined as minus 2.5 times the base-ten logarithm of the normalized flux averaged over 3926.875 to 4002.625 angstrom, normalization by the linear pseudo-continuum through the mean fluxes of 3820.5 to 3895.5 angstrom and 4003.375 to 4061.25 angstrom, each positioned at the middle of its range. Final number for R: 0.28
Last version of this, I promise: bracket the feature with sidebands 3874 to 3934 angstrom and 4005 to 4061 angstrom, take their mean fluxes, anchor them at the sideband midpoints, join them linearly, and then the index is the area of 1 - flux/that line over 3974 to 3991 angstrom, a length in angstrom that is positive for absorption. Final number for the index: 1.1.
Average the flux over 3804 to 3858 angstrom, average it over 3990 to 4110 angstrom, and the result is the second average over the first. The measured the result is 2.31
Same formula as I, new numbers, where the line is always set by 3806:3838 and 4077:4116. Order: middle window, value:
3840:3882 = 6.12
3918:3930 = 1.88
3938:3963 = 3.76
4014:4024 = -2.81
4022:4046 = -4.27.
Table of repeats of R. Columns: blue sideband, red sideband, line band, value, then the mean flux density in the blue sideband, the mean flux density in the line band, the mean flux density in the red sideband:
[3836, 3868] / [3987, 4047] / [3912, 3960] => 0.286 mag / 10.8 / 14.3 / 26.2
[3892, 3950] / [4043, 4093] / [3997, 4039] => -0.224 mag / 14.5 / 26.7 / 25.5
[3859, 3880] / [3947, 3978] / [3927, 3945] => 0.341 mag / 11.6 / 9.84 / 14.2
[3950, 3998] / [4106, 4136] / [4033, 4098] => -0.144 mag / 17.7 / 25.7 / 25.6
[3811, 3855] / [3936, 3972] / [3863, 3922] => -0.219 mag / 10.7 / 14.7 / 13.4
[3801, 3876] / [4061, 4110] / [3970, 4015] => -0.113 mag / 11.3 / 22.5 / 25.4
